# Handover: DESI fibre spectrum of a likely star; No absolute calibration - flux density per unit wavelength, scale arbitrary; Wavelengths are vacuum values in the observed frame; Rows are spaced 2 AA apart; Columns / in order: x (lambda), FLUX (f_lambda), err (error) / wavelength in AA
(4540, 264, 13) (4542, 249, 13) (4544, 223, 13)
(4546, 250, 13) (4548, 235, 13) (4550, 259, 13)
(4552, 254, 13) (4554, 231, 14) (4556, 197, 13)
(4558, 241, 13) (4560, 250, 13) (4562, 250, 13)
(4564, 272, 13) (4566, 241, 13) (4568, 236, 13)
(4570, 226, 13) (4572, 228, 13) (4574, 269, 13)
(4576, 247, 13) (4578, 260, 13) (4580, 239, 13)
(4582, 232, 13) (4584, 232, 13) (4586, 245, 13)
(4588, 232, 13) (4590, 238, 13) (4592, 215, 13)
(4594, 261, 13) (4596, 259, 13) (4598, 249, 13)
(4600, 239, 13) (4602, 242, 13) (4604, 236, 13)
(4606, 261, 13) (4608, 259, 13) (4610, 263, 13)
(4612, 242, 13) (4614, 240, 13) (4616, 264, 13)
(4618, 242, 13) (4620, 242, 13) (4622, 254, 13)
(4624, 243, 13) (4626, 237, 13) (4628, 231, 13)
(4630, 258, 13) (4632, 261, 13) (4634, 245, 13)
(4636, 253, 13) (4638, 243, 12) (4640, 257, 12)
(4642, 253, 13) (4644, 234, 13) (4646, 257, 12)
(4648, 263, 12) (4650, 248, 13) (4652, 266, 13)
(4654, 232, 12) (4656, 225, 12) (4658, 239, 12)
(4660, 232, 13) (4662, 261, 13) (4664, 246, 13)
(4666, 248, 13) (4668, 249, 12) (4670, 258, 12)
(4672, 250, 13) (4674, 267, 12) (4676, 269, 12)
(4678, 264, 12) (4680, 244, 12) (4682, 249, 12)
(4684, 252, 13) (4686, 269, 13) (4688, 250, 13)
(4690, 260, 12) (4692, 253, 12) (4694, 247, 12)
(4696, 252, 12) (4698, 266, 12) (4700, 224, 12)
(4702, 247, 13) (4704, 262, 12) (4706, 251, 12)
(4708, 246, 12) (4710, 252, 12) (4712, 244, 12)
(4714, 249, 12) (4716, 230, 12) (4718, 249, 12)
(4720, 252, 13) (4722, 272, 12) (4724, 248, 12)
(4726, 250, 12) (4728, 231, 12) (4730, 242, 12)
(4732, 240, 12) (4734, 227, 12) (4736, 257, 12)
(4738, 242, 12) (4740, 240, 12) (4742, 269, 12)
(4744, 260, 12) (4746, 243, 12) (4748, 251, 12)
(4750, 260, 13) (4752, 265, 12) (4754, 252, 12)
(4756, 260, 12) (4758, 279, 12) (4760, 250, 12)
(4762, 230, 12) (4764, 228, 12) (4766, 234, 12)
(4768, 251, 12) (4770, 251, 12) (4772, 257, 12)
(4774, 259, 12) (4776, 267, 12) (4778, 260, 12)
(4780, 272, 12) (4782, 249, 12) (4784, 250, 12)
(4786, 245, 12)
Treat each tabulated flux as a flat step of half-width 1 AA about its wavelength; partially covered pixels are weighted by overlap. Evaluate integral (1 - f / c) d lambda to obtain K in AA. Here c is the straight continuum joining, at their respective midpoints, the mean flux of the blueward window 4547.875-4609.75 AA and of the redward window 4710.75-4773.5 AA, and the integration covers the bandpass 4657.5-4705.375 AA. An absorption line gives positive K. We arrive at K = -1.10 AA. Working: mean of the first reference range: 243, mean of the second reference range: 249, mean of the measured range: 253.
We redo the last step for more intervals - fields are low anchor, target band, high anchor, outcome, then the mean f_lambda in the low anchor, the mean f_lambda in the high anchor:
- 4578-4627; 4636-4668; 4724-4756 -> -0.1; 245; 249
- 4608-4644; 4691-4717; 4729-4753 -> 0.1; 249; 250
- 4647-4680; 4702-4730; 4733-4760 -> 0.5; 251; 254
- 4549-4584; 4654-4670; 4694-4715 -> 0.3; 243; 249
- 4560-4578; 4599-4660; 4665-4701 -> 0.8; 247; 254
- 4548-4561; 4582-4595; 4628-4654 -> 0.4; 238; 252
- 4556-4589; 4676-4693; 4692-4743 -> -0.7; 242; 248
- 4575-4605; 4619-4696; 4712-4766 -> -1.7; 242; 249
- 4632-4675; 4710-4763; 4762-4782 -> 0.3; 249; 252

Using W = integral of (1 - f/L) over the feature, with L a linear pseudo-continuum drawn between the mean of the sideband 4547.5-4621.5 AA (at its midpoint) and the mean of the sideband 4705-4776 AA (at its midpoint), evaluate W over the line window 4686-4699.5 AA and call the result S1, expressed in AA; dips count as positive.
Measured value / -0.4 AA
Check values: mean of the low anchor 244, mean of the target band 255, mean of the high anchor 249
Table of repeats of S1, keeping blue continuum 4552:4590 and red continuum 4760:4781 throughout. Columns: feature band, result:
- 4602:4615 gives -0.37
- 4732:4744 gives 0.08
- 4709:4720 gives 0.11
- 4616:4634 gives -0.26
